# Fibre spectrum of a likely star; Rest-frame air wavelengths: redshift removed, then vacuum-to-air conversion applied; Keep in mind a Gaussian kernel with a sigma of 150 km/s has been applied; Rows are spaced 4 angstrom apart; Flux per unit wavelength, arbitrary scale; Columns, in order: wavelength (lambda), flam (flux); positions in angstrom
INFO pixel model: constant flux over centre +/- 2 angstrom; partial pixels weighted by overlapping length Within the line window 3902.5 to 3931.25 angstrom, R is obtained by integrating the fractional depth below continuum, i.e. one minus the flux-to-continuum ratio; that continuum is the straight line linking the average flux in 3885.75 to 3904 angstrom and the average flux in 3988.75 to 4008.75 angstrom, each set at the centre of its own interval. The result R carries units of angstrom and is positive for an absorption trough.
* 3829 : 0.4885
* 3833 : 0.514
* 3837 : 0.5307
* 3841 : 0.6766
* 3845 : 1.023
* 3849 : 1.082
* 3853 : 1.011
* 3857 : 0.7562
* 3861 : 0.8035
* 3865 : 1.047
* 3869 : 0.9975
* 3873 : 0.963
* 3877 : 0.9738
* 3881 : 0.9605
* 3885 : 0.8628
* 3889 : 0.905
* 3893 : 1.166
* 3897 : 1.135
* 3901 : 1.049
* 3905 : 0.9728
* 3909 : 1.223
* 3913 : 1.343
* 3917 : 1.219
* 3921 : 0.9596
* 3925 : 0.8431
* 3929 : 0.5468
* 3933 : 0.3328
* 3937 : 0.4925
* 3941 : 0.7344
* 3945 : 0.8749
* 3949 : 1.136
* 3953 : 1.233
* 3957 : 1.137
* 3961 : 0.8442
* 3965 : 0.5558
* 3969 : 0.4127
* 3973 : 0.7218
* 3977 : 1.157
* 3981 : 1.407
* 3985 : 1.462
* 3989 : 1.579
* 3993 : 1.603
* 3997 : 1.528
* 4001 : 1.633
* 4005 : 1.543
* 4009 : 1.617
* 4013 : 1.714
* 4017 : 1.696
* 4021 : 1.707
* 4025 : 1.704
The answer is 3.49 angstrom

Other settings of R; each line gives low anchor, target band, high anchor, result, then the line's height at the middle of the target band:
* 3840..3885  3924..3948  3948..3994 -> 9.07 angstrom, 1.04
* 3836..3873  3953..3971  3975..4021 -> 7.61 angstrom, 1.38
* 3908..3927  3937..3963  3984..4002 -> 7.05 angstrom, 1.31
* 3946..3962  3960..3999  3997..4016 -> 6.87 angstrom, 1.35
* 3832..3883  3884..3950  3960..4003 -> 5.76 angstrom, 1.02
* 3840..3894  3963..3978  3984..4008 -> 7.94 angstrom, 1.44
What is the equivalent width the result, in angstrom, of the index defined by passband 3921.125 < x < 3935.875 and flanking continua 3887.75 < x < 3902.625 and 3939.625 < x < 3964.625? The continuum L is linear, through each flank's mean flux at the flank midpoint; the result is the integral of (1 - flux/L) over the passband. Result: 5.8 angstrom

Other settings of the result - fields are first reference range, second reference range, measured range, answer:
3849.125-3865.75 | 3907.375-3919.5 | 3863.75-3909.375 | 3.0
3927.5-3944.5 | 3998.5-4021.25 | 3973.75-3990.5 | -1.4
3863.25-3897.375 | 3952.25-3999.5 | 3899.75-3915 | -1.7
